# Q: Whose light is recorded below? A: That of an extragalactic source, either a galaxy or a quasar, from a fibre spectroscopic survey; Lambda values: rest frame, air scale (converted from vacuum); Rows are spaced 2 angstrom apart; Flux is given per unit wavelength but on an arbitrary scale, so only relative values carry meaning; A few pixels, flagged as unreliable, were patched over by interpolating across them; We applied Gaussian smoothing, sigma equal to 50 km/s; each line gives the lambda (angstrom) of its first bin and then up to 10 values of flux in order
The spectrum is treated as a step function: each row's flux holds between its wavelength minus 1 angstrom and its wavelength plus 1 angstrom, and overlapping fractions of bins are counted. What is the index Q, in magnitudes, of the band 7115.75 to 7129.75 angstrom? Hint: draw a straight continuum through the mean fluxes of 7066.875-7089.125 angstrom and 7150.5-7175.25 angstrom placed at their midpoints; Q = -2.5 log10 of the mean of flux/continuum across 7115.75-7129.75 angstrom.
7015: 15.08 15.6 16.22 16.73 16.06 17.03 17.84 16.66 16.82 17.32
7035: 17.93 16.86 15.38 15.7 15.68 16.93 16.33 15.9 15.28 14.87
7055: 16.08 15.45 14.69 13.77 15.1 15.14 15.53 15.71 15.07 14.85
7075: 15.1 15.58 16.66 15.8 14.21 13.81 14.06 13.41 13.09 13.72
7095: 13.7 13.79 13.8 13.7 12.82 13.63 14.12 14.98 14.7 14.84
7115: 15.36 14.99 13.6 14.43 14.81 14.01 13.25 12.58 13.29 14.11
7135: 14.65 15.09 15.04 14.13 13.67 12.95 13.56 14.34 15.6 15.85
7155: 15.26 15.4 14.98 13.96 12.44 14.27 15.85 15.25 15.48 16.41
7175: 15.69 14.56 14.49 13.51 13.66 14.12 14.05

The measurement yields 0.08 mag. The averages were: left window 15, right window 15.1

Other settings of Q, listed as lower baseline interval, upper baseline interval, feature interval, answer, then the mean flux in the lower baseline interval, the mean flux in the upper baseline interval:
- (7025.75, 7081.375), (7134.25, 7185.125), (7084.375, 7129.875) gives 0.094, 15.9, 14.6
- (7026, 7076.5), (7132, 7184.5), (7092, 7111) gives 0.105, 15.8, 14.6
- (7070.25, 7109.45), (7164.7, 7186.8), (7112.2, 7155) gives 0.019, 14.3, 14.8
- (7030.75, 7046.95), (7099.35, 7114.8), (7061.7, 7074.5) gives 0.024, 16.6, 14.2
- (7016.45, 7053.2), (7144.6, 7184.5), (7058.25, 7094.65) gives 0.081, 16.4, 14.7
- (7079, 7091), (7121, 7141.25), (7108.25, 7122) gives -0.037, 14.4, 14.1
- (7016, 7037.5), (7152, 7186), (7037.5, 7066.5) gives 0.067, 16.8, 14.8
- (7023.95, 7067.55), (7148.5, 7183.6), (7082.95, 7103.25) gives 0.142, 16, 14.9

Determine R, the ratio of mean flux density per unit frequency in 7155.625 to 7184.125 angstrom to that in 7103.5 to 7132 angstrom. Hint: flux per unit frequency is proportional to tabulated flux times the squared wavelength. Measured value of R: 1.05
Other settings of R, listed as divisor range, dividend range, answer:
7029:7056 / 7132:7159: 0.93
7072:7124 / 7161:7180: 1.06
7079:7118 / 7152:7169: 1.06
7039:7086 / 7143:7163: 0.97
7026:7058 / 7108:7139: 0.90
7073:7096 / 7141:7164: 1.01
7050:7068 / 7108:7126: 0.99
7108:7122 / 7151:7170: 1.02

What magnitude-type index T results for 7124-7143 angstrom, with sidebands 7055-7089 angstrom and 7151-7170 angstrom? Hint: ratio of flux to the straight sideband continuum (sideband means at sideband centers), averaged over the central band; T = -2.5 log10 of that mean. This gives 0.07 mag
